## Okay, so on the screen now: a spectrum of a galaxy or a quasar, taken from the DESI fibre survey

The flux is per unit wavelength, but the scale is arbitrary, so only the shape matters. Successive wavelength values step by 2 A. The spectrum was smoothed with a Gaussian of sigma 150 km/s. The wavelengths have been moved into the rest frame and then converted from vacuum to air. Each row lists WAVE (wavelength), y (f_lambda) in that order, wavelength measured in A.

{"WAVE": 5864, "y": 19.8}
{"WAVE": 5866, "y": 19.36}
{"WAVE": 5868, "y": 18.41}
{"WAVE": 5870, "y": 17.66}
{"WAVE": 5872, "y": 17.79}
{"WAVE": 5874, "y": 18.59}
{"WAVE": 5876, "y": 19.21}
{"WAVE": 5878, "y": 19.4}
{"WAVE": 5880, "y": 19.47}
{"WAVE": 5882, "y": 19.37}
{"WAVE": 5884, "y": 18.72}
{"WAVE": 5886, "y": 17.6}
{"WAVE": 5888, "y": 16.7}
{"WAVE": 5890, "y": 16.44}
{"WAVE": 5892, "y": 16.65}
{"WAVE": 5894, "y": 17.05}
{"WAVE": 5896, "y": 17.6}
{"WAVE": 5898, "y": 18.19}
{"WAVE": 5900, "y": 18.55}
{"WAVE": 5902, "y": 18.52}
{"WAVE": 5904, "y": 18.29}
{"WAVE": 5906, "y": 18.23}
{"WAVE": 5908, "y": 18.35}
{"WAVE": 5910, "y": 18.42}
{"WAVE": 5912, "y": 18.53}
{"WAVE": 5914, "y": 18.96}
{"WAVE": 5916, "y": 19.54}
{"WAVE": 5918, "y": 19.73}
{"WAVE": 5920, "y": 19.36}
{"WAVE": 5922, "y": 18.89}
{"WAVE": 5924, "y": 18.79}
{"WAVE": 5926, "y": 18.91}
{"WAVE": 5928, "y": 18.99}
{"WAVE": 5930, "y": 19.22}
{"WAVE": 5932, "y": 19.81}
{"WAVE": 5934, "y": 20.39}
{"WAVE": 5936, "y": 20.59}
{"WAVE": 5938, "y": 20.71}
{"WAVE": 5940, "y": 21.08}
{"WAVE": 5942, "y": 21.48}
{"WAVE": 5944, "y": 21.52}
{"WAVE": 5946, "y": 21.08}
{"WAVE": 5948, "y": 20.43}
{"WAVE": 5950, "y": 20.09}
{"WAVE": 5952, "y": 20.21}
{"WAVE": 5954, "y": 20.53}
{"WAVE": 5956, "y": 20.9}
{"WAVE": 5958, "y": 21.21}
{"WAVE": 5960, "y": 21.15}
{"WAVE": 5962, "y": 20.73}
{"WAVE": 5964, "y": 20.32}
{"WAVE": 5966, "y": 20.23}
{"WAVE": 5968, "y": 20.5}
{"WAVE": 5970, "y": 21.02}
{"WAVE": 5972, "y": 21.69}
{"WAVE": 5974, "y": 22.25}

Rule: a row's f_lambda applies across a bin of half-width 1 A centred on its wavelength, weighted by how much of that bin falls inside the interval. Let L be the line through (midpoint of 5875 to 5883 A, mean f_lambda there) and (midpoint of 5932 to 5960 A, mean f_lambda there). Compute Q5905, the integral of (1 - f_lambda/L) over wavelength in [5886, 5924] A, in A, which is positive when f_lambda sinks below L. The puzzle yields 3.2 A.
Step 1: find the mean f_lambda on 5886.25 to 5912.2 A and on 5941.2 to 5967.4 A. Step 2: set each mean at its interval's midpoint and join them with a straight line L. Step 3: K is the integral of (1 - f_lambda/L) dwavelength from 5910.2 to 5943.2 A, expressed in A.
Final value -0.7 A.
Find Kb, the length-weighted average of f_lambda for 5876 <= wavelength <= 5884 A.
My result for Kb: 19.3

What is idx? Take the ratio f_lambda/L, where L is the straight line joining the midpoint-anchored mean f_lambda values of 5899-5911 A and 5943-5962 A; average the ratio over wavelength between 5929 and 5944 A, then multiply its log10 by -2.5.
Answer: -0.03 mag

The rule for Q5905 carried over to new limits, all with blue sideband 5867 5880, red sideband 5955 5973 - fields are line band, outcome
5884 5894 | 1.01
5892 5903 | 0.76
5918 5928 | 0.39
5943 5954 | -0.10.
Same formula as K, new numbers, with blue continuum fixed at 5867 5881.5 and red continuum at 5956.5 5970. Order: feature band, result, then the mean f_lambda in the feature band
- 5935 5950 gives -0.50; 20.9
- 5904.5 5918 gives 0.55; 18.7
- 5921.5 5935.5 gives 0.41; 19.3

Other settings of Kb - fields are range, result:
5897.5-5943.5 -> 19.3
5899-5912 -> 18.4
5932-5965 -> 20.7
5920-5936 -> 19.4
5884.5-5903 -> 17.5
